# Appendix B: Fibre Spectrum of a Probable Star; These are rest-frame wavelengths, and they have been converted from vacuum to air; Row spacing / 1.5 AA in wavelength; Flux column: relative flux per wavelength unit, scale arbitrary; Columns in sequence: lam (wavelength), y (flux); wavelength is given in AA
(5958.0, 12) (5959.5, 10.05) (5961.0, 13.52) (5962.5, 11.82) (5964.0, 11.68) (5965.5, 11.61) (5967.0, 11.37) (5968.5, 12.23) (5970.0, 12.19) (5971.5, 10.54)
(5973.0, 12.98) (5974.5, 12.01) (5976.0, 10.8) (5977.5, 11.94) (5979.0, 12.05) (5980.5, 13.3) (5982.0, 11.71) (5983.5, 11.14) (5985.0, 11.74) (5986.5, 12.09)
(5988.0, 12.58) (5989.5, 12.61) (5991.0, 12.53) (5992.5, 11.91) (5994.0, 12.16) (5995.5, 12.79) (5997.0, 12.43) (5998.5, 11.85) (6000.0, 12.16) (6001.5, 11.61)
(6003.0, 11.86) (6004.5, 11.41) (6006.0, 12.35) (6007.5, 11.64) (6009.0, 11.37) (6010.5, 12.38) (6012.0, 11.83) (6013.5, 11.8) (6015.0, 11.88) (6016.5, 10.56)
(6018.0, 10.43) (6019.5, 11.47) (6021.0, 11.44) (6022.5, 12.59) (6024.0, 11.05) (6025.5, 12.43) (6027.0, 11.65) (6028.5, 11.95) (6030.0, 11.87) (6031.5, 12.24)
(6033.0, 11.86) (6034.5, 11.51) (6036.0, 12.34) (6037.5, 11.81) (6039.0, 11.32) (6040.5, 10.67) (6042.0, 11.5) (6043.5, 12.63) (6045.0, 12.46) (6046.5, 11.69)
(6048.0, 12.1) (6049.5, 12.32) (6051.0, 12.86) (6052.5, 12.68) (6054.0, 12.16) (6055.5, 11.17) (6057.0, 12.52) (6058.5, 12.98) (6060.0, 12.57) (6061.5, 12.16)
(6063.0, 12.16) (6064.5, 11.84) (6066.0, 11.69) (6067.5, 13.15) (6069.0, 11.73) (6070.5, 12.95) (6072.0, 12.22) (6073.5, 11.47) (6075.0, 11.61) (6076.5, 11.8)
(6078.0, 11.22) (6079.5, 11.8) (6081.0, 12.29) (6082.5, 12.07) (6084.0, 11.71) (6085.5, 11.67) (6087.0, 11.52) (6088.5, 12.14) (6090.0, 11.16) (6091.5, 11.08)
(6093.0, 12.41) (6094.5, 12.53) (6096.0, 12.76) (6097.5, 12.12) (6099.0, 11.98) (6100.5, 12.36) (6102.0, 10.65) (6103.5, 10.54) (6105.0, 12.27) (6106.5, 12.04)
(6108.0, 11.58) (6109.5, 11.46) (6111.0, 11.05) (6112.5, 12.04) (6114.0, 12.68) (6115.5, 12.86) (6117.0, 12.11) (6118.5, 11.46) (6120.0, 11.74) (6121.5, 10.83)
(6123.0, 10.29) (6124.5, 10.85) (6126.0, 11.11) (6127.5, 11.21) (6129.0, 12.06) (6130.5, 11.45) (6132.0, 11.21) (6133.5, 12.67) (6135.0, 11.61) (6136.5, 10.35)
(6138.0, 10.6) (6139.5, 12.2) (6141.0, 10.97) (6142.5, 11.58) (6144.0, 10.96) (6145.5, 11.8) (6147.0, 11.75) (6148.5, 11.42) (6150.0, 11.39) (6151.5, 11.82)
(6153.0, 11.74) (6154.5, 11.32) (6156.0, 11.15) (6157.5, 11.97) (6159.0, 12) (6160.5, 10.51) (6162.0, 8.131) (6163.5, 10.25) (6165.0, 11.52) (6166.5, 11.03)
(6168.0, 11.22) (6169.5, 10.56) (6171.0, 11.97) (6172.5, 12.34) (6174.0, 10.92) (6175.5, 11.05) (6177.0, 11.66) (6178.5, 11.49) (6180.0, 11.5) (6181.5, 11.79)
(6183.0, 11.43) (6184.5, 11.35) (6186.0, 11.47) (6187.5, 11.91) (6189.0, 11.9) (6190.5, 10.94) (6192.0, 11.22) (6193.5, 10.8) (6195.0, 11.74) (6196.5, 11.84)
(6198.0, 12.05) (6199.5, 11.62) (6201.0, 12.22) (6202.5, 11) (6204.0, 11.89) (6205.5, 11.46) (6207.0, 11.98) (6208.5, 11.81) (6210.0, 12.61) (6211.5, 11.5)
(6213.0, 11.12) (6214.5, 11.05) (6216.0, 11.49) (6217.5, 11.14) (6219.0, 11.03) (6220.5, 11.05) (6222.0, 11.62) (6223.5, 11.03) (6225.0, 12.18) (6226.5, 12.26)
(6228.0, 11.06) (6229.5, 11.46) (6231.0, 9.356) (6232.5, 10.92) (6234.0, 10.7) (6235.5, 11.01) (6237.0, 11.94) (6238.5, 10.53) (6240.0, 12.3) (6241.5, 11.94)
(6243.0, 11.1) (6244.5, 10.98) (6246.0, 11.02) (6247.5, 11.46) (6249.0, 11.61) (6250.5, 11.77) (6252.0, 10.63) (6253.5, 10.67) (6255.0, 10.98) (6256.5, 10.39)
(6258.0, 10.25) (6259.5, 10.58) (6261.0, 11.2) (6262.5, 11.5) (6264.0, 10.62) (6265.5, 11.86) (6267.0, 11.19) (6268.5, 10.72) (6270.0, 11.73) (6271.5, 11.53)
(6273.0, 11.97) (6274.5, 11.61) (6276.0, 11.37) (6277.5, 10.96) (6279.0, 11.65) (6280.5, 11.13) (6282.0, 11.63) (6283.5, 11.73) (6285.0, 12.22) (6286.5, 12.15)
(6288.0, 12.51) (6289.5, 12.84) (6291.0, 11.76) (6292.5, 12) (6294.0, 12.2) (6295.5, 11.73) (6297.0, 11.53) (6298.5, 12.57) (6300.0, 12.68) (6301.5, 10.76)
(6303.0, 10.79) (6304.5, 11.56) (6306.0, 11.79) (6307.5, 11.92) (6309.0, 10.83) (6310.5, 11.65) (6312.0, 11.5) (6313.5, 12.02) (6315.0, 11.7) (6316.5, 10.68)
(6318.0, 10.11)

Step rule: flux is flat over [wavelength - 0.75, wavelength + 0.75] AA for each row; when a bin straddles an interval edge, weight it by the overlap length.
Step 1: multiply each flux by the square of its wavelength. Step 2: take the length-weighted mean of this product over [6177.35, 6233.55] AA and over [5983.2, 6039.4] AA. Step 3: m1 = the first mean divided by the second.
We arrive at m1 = 1.0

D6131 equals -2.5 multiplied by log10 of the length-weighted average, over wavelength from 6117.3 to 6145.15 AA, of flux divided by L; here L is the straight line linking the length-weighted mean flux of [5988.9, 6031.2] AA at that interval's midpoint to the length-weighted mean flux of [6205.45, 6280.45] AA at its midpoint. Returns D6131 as 0.02 mag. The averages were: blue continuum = 11.9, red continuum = 11.3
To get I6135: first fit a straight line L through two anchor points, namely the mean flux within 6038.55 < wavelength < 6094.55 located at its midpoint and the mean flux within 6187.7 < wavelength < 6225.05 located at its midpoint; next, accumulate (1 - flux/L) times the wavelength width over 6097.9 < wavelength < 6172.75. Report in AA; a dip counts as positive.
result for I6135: 2.3 AA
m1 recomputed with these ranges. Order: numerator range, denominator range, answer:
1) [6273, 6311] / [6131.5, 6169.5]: 1.09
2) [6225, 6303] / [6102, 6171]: 1.05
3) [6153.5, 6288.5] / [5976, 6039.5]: 1.02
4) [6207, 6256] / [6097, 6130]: 1.01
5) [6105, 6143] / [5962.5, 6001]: 1.01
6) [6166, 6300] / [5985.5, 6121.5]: 1.02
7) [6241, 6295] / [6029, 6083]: 1.02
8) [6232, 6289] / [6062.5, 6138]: 1.02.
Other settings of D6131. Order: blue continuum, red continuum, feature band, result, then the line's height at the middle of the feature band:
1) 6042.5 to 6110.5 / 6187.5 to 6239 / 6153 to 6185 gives 0.037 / 11.6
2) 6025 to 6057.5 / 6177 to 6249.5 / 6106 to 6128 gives 0.018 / 11.7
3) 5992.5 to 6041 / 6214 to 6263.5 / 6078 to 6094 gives -0.017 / 11.6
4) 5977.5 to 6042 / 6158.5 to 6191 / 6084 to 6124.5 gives -0.022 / 11.5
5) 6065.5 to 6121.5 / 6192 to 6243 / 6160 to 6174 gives 0.074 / 11.6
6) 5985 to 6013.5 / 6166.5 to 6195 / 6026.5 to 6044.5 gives 0.014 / 11.9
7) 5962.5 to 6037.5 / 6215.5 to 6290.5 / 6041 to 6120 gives -0.027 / 11.7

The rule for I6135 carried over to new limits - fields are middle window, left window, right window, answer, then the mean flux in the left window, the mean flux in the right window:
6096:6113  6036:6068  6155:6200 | 0.1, 12.1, 11.3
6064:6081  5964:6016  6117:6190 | -0.5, 12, 11.3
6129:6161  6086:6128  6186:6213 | 0.5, 11.7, 11.7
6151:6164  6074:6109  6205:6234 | 0.7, 11.8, 11.4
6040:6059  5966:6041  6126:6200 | -0.7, 11.9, 11.4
